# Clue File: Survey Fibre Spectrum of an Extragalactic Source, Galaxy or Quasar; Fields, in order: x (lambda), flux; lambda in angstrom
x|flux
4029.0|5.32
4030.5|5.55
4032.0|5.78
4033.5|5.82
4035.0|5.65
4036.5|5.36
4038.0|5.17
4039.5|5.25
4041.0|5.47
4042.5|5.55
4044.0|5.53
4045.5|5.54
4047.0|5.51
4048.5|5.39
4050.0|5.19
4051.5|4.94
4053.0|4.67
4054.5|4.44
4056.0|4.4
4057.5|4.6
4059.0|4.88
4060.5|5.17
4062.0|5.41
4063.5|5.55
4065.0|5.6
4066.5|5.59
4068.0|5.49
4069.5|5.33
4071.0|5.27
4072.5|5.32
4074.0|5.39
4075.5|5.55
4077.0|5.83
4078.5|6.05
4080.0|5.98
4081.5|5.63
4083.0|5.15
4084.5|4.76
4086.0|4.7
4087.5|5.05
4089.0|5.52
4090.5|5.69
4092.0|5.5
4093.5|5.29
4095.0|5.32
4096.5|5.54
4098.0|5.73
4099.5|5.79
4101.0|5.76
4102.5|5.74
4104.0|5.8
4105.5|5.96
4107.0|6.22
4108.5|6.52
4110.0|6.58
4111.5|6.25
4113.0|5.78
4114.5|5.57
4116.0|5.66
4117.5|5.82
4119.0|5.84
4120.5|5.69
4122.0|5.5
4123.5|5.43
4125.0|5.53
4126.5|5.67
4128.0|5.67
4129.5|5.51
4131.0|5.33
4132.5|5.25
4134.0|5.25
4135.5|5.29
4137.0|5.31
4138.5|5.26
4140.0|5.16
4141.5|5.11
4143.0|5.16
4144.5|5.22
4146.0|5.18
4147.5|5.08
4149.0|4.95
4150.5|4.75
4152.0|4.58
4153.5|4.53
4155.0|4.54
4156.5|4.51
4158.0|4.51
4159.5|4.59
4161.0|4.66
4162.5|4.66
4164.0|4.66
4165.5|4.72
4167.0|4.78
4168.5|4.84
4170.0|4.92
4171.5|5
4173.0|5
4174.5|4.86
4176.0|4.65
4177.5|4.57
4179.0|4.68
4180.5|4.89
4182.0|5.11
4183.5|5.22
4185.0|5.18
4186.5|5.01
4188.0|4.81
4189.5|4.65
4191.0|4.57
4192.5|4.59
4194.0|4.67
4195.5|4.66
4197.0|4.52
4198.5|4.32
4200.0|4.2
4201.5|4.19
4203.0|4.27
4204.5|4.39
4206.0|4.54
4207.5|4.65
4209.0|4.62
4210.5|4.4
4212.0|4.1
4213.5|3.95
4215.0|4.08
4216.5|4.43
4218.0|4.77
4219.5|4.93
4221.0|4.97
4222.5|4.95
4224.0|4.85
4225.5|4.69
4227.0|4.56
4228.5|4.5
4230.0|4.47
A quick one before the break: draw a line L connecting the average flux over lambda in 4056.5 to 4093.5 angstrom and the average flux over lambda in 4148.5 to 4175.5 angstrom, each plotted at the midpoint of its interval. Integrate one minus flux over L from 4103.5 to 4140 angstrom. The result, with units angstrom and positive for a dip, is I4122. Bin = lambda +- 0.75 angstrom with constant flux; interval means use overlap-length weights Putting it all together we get -4.8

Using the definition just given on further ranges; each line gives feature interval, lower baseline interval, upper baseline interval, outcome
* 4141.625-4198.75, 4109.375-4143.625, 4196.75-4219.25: 1.35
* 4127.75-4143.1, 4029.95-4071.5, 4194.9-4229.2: -1.32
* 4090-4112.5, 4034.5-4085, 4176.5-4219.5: -3.34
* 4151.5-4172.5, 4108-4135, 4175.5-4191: 1.90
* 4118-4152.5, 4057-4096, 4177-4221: -2.06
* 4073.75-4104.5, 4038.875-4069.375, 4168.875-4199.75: -2.51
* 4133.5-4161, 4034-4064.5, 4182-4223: -0.72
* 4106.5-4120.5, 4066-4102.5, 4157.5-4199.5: -2.01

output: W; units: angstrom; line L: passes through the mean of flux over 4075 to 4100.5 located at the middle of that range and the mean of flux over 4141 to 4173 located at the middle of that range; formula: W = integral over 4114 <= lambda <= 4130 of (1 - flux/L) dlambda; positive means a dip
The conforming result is -1.5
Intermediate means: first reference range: 5.48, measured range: 5.63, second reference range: 4.81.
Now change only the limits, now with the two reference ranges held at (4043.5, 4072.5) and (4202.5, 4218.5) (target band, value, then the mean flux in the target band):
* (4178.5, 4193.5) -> -1.2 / 4.87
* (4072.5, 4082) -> -1.2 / 5.71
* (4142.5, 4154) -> -0.6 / 4.94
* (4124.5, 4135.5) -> -1.5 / 5.45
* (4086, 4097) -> -0.8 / 5.36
